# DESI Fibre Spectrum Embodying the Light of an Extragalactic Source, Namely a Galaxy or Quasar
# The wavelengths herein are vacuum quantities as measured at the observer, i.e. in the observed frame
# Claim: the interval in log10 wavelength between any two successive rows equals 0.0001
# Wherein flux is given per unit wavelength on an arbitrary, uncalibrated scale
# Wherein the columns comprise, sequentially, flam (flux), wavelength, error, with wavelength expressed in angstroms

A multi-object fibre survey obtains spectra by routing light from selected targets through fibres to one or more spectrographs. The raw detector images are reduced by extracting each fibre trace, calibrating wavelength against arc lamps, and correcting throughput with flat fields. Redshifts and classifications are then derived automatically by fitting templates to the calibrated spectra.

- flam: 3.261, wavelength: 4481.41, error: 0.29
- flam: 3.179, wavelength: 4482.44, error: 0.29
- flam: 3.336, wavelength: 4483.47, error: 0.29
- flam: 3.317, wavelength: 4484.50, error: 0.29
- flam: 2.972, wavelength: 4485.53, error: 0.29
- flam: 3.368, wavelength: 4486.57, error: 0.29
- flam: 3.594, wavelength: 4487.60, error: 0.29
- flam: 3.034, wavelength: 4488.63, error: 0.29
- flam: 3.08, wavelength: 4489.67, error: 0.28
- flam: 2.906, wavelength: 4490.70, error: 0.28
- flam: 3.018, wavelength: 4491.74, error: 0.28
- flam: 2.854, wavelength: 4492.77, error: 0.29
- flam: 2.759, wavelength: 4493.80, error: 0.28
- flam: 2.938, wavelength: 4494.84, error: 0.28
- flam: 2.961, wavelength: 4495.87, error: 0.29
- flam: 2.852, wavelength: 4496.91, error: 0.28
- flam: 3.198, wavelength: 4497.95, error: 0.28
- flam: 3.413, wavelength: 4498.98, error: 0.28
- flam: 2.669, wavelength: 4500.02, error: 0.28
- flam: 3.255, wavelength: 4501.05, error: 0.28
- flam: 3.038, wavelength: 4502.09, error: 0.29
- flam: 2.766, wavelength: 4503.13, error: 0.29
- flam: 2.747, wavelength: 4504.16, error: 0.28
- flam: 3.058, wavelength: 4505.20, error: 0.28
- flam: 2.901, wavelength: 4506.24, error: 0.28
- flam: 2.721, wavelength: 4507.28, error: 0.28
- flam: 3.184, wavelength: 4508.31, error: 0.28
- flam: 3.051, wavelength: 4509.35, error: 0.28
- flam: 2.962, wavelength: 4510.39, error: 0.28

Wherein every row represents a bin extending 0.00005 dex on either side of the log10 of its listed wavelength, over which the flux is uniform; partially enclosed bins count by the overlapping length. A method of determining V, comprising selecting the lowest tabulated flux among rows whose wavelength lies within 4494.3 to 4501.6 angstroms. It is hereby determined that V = 2.669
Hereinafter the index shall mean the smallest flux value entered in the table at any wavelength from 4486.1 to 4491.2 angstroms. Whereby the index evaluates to 2.906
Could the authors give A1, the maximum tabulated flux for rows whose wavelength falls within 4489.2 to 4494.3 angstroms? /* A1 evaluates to 3.08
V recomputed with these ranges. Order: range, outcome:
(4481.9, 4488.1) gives 2.972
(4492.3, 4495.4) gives 2.759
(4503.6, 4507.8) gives 2.721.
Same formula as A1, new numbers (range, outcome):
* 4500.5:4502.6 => 3.255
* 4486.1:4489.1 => 3.594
